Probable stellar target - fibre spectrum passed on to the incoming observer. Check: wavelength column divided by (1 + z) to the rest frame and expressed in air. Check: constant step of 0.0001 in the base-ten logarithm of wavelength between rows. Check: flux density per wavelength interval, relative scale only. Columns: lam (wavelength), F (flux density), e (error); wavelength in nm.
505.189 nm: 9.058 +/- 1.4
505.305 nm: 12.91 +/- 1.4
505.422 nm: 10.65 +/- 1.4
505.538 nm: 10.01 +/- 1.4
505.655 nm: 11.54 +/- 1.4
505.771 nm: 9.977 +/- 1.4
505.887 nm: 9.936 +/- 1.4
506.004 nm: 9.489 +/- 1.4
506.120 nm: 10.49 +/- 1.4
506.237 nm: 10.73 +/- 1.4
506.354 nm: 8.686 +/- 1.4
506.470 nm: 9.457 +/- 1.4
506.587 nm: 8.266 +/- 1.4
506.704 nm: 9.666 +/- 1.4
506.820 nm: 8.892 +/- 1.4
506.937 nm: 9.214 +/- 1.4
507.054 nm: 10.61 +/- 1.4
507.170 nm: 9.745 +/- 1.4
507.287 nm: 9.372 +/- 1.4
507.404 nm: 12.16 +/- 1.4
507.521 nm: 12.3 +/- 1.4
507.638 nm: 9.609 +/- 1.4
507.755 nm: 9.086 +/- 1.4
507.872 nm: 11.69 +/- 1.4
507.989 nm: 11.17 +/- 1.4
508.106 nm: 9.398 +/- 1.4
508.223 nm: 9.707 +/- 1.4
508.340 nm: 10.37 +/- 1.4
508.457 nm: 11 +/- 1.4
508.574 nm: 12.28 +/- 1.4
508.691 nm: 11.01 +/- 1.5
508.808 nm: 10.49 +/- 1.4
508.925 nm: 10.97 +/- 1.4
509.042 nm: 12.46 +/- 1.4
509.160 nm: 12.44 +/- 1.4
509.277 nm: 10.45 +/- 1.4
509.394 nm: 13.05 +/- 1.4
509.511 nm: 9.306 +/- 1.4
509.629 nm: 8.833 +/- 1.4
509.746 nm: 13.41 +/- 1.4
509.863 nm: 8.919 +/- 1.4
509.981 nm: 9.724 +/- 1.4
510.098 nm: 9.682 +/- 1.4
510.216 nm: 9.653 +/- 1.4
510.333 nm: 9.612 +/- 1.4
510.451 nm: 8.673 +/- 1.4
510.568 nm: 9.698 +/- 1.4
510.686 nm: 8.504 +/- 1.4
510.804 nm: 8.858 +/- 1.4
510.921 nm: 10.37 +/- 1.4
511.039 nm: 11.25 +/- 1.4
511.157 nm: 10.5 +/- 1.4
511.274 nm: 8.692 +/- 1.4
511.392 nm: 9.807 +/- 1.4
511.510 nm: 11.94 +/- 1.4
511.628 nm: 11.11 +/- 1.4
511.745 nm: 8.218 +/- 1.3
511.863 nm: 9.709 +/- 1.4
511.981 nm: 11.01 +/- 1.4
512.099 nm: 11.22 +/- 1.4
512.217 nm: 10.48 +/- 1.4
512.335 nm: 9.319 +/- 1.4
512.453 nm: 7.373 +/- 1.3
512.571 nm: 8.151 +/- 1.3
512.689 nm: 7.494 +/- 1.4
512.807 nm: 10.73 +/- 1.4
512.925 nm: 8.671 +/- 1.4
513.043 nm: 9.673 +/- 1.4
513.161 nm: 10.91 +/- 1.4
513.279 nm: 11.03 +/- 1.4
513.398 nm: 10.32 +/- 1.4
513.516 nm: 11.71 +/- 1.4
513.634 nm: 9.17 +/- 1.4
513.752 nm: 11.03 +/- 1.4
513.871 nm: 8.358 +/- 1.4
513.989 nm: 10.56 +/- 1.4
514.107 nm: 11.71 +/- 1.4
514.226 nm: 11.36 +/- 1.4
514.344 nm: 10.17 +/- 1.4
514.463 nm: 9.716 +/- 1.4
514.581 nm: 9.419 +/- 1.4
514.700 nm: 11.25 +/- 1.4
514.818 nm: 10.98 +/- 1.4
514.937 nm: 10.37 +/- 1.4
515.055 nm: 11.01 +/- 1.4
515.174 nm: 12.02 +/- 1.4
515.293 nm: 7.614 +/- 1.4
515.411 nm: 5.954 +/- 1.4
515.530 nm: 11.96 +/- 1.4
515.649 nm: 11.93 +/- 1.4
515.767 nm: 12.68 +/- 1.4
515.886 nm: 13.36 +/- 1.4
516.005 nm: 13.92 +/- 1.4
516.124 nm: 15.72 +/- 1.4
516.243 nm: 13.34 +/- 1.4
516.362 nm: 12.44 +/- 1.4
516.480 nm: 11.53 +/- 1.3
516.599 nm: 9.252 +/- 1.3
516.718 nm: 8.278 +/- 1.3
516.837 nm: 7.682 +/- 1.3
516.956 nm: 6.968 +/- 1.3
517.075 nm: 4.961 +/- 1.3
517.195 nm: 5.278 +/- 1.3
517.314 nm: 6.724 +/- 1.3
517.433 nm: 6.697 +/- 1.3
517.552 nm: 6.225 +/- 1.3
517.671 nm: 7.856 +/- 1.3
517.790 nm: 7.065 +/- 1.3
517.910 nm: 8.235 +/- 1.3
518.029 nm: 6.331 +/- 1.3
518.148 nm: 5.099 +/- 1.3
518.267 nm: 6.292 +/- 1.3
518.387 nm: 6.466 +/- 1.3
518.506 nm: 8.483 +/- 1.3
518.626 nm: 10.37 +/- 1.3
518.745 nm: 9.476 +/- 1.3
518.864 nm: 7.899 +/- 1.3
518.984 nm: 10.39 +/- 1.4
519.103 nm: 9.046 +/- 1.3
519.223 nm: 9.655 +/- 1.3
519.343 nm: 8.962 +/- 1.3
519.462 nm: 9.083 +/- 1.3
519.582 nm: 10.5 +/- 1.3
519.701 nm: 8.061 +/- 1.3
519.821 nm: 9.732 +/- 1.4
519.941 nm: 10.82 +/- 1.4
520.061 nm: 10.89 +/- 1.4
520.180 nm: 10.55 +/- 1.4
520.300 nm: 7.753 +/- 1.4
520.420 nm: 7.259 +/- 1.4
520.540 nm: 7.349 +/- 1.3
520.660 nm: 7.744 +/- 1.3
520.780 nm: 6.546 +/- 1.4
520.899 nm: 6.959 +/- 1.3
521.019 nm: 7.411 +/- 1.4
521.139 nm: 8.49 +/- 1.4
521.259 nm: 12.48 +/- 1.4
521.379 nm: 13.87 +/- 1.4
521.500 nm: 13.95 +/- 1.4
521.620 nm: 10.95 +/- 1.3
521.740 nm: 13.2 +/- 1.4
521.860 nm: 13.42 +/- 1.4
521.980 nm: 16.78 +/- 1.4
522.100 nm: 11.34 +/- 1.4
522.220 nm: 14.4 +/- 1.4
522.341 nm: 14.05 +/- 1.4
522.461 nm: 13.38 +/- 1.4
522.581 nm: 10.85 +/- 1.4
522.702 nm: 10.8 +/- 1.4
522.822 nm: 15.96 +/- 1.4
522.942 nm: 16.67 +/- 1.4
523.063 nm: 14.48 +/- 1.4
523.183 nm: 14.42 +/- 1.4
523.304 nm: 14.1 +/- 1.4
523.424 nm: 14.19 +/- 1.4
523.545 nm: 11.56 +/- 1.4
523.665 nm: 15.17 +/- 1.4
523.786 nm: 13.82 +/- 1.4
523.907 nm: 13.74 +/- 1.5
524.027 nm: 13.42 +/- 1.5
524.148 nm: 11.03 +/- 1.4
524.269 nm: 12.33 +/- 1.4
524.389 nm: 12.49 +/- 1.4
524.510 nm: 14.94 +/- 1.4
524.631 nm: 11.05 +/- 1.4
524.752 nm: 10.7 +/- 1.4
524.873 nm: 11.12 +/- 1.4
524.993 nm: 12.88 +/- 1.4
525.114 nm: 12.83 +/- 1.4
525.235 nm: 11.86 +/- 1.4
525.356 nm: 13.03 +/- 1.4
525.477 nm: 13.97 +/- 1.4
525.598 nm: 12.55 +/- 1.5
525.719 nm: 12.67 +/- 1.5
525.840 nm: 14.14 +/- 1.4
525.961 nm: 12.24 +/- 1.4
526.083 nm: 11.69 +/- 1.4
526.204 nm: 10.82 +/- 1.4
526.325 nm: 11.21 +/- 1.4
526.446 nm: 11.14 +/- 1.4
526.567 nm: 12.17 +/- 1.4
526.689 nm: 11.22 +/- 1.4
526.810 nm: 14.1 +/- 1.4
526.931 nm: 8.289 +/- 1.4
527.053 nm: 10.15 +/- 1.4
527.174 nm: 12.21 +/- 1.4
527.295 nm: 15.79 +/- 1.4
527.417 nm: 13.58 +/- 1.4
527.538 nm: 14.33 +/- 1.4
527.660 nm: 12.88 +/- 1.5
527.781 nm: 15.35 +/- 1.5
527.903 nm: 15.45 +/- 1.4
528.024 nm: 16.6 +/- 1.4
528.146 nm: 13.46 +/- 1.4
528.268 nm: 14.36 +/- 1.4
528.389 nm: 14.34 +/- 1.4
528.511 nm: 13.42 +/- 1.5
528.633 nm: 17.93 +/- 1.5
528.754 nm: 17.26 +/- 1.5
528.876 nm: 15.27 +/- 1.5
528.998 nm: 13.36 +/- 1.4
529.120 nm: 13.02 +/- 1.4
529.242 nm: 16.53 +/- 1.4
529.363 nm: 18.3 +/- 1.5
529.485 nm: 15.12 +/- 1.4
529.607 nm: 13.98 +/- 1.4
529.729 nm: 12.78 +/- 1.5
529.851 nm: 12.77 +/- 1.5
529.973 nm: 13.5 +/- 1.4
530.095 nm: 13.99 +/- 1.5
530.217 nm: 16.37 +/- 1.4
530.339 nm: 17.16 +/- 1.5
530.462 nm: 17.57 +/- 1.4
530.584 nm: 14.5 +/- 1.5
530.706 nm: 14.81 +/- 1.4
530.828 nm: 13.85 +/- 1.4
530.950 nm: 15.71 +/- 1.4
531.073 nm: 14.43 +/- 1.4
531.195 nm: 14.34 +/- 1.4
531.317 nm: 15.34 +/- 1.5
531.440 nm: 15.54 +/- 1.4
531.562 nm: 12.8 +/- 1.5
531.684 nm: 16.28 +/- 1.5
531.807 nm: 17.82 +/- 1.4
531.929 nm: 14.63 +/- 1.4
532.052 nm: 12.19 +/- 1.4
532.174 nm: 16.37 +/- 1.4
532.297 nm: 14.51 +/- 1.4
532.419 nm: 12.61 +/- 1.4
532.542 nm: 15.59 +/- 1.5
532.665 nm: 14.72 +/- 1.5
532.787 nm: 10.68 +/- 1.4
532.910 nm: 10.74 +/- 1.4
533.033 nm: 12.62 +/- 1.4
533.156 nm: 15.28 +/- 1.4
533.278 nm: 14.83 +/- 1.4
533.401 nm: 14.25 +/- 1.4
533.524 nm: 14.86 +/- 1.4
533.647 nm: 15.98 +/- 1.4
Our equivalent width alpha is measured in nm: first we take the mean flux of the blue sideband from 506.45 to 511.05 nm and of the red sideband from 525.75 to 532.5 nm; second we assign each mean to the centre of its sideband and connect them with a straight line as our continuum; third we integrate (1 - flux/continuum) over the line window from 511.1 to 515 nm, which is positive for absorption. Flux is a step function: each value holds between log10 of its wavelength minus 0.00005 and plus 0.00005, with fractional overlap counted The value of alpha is 0.364 nm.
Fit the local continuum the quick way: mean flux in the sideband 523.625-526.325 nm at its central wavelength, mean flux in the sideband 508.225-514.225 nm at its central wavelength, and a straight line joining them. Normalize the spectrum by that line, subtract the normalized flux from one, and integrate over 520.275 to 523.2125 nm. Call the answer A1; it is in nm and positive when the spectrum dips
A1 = 0.10 nm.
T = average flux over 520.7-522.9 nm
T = 11.9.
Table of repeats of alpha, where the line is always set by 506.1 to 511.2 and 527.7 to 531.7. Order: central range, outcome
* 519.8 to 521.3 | 0.49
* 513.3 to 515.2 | 0.16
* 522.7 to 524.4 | -0.02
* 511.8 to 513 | 0.18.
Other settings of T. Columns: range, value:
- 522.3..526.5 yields 12.9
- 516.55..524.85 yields 10.3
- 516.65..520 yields 7.95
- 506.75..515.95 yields 10.3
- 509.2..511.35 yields 9.98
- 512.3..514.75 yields 9.91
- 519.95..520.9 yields 8.35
